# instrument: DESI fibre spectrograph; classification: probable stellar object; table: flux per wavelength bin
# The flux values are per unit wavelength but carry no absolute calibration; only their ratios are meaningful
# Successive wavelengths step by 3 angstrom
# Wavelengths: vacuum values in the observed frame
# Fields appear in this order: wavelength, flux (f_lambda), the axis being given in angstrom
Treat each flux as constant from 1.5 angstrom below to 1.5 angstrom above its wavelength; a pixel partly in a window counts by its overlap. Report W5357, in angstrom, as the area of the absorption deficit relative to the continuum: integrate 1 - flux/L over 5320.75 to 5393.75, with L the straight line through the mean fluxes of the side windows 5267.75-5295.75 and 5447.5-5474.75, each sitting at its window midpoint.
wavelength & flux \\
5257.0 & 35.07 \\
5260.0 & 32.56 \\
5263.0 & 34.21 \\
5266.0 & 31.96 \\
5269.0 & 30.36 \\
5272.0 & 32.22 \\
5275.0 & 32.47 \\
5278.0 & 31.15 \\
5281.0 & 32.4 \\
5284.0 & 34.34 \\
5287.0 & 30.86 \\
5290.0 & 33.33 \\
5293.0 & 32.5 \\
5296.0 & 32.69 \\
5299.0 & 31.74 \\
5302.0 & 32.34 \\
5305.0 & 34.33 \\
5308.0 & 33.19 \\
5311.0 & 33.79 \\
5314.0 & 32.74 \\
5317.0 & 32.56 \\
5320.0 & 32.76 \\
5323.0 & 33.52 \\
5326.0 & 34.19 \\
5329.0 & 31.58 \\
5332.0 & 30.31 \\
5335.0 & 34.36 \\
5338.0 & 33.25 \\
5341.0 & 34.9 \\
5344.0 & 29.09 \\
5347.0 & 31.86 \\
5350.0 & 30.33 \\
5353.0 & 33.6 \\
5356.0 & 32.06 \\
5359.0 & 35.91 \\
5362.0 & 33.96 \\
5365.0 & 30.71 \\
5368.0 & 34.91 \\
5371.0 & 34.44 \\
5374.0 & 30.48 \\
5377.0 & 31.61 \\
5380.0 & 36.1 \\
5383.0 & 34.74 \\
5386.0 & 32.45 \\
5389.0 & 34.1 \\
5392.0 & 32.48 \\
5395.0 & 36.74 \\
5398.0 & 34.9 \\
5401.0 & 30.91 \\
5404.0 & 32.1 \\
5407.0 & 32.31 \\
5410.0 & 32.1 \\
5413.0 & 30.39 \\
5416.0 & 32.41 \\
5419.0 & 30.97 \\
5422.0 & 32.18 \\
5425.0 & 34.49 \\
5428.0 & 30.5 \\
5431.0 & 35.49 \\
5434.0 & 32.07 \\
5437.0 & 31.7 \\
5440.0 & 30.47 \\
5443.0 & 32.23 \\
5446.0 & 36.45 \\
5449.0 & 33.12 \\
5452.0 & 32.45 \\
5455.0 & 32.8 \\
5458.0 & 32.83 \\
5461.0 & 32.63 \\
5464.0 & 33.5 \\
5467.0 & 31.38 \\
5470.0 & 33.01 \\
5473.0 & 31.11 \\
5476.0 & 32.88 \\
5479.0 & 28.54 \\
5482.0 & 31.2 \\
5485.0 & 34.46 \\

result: -1.38 angstrom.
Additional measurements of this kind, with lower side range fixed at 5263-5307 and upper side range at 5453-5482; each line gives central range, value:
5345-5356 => 0.16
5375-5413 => -1.22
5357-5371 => -0.70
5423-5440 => -0.27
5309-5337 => -0.48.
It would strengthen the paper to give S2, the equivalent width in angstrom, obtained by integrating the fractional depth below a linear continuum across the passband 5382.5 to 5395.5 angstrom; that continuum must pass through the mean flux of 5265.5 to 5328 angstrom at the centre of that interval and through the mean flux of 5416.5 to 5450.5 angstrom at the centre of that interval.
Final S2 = -0.5 angstrom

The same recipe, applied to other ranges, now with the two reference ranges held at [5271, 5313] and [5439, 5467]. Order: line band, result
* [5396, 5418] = 0.4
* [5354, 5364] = -0.3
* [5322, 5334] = 0.1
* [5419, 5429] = 0.2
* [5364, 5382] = -0.2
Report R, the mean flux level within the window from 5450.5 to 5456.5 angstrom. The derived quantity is 32.6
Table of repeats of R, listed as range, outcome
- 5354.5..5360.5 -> 34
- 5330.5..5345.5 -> 32.4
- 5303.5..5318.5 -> 33.3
